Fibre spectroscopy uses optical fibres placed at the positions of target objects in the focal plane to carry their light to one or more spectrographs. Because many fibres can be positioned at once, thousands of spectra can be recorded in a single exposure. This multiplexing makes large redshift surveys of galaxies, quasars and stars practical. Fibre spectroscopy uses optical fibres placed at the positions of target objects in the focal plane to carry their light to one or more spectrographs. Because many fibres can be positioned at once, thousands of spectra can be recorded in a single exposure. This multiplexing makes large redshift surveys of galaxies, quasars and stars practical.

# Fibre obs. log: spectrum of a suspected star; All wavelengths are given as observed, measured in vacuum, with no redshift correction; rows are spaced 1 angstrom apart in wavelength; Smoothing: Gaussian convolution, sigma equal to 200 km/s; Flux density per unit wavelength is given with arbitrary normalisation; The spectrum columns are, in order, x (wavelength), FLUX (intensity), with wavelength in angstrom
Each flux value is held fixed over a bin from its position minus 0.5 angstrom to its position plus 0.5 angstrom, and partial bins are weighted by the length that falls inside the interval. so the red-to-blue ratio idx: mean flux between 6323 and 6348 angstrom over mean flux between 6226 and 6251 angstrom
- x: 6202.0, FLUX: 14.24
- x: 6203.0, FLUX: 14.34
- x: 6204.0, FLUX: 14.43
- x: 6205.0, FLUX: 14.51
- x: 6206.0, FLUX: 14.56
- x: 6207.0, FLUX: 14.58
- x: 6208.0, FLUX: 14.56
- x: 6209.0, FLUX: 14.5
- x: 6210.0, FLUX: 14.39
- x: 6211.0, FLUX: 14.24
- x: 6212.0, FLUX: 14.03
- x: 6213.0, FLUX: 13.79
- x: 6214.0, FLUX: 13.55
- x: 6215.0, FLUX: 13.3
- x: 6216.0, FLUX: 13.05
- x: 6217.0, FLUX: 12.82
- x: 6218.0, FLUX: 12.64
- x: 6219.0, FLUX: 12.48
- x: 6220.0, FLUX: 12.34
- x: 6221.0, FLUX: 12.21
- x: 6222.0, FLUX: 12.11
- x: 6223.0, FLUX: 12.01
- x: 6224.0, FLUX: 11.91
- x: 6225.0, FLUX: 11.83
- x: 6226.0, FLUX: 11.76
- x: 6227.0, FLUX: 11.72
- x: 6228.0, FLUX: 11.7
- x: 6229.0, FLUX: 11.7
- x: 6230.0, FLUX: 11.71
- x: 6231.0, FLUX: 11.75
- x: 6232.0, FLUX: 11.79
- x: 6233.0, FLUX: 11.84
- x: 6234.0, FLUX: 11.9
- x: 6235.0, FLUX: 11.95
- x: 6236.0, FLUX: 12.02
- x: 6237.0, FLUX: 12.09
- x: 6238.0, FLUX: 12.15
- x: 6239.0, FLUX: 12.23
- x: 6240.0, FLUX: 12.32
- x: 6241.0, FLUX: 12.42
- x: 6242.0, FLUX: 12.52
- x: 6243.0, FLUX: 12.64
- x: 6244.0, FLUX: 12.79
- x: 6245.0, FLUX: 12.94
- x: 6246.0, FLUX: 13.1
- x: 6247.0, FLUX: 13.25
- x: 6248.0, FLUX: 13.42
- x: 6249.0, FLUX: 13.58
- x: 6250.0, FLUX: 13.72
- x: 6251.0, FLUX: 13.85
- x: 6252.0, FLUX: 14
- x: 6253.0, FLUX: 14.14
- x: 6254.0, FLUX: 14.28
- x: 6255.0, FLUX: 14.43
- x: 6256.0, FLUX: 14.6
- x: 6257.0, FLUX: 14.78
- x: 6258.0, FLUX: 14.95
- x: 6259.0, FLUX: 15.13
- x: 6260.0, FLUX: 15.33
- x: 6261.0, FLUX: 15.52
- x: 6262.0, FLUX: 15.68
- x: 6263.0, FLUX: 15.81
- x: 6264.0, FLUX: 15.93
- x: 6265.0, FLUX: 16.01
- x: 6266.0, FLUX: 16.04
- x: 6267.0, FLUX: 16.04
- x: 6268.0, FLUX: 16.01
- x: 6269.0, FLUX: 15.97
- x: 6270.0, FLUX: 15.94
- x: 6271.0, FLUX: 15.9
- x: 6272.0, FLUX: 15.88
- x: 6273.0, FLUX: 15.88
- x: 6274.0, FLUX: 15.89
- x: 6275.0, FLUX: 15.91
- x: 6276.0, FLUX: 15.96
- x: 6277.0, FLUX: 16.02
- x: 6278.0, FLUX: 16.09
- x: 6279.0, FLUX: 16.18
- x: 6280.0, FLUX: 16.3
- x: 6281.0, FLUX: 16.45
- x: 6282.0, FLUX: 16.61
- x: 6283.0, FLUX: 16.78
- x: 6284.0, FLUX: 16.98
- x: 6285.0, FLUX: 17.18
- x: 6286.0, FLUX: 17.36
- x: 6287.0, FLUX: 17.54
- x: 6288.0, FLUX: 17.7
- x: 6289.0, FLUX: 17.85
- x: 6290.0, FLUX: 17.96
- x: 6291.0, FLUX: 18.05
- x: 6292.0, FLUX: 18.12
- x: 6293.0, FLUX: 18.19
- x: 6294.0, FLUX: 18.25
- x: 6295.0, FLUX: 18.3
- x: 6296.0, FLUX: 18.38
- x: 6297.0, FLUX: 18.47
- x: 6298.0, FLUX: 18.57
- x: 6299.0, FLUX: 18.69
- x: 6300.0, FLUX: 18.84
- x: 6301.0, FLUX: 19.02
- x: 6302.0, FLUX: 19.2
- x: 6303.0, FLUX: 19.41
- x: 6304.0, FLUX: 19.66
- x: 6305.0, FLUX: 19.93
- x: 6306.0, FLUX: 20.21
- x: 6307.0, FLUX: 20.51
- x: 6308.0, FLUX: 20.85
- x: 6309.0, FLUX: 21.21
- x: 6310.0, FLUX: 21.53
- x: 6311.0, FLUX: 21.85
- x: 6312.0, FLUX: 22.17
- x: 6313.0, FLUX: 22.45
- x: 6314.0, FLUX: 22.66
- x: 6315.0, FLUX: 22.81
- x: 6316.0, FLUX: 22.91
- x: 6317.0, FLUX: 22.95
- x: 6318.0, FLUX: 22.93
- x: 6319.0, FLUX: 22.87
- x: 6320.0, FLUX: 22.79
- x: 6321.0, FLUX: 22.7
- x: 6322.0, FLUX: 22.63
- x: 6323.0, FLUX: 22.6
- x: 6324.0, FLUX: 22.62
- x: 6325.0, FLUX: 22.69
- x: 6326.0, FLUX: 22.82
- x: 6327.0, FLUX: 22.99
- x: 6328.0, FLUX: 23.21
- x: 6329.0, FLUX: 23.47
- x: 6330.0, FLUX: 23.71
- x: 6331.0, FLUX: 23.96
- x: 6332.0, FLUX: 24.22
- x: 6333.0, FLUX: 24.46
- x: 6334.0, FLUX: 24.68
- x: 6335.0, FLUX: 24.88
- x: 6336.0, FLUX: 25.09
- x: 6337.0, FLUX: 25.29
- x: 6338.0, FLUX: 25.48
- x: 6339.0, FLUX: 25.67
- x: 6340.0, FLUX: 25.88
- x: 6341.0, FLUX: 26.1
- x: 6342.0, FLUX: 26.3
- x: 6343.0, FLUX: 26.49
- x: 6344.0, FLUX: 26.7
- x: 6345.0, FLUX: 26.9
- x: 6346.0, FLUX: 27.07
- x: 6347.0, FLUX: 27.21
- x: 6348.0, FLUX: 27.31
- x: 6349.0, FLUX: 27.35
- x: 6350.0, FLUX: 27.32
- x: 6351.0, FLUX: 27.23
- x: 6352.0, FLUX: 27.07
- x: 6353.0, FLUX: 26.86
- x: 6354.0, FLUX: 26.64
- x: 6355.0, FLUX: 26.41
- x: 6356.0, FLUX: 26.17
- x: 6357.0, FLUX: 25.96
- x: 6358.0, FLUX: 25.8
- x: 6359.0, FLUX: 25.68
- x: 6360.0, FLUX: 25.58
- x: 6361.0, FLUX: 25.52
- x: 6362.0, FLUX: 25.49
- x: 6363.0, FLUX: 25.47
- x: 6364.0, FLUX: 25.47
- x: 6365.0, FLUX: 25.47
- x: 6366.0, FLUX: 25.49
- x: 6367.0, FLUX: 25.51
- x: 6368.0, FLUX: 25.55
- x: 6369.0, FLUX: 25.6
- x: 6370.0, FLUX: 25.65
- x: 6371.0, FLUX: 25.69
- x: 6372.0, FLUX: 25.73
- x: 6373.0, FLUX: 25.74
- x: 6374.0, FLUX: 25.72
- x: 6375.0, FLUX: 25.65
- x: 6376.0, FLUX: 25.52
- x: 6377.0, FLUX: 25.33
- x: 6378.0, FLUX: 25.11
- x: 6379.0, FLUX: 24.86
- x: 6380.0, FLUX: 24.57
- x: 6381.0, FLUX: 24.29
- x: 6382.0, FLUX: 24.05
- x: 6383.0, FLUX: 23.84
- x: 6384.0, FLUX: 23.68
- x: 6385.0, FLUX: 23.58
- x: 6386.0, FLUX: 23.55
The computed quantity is 2.01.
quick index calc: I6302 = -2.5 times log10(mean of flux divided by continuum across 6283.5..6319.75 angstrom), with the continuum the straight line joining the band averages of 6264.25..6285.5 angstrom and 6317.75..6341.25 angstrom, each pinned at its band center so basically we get 0.01 mag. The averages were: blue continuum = 16.2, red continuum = 23.9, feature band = 19.8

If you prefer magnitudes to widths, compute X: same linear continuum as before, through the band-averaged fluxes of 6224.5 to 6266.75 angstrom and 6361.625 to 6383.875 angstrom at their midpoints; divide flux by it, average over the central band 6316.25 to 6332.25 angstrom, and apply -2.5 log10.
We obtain -0.116 mag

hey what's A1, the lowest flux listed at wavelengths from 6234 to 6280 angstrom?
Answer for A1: 11.9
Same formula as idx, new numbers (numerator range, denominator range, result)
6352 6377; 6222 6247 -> 2.12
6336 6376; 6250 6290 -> 1.64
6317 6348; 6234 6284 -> 1.67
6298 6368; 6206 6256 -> 1.86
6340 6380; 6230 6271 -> 1.88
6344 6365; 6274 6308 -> 1.47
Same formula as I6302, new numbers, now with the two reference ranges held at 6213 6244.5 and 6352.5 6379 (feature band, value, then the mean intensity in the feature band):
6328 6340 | -0.09 mag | 24.6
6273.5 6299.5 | 0.04 mag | 17.3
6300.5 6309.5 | -0.01 mag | 20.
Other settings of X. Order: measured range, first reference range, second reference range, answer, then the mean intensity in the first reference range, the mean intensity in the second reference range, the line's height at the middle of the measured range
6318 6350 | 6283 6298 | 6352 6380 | -0.11 mag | 17.9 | 25.7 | 22.4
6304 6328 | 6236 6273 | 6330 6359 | 0.01 mag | 14.3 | 26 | 22.3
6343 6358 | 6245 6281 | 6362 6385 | -0.16 mag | 15.2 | 25.2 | 23.1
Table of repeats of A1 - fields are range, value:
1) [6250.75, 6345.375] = 13.85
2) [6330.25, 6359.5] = 23.96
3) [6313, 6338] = 22.45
